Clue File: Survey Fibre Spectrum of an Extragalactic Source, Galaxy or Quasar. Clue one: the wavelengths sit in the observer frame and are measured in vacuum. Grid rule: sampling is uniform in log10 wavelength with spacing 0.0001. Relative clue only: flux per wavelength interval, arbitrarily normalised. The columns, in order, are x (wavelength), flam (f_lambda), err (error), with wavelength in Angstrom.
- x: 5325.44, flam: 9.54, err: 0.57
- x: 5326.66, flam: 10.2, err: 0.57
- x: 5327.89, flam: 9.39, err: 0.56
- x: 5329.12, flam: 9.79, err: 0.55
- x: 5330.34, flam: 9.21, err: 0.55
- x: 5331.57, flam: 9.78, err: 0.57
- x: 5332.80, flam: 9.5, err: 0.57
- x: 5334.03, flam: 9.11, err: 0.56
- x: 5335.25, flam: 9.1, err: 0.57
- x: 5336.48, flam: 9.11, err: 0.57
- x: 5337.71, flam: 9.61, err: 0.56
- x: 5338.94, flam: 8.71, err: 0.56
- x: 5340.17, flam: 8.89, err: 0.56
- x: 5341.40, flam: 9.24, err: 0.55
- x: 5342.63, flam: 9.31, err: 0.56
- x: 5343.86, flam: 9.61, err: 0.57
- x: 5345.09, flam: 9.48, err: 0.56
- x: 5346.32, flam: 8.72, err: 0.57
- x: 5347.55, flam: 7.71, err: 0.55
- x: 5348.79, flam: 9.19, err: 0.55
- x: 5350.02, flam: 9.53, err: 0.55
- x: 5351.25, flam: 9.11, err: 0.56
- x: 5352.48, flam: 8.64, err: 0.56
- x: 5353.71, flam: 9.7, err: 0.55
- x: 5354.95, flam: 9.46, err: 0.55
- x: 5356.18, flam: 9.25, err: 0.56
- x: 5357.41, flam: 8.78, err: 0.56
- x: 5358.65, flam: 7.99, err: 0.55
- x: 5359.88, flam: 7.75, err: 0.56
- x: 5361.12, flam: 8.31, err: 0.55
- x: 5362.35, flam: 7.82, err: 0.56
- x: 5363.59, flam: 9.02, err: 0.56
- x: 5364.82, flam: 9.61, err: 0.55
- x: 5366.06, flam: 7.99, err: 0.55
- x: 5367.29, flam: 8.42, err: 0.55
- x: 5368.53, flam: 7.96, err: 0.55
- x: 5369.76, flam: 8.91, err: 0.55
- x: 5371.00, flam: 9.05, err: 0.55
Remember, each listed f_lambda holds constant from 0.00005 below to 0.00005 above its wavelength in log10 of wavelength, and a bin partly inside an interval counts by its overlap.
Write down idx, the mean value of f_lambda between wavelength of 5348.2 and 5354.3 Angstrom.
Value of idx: 9.25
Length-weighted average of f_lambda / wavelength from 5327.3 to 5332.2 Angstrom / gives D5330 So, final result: 9.54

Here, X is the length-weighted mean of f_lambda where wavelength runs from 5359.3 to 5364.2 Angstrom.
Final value 8.22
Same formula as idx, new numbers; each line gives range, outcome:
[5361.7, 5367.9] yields 8.58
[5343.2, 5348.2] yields 8.88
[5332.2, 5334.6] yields 9.3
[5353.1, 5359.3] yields 9.02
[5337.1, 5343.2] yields 9.15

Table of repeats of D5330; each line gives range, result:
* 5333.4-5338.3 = 9.24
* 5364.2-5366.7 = 8.82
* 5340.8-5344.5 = 9.39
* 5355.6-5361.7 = 8.41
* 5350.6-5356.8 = 9.24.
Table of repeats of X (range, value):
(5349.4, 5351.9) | 9.33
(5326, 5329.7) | 9.79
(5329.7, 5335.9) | 9.35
